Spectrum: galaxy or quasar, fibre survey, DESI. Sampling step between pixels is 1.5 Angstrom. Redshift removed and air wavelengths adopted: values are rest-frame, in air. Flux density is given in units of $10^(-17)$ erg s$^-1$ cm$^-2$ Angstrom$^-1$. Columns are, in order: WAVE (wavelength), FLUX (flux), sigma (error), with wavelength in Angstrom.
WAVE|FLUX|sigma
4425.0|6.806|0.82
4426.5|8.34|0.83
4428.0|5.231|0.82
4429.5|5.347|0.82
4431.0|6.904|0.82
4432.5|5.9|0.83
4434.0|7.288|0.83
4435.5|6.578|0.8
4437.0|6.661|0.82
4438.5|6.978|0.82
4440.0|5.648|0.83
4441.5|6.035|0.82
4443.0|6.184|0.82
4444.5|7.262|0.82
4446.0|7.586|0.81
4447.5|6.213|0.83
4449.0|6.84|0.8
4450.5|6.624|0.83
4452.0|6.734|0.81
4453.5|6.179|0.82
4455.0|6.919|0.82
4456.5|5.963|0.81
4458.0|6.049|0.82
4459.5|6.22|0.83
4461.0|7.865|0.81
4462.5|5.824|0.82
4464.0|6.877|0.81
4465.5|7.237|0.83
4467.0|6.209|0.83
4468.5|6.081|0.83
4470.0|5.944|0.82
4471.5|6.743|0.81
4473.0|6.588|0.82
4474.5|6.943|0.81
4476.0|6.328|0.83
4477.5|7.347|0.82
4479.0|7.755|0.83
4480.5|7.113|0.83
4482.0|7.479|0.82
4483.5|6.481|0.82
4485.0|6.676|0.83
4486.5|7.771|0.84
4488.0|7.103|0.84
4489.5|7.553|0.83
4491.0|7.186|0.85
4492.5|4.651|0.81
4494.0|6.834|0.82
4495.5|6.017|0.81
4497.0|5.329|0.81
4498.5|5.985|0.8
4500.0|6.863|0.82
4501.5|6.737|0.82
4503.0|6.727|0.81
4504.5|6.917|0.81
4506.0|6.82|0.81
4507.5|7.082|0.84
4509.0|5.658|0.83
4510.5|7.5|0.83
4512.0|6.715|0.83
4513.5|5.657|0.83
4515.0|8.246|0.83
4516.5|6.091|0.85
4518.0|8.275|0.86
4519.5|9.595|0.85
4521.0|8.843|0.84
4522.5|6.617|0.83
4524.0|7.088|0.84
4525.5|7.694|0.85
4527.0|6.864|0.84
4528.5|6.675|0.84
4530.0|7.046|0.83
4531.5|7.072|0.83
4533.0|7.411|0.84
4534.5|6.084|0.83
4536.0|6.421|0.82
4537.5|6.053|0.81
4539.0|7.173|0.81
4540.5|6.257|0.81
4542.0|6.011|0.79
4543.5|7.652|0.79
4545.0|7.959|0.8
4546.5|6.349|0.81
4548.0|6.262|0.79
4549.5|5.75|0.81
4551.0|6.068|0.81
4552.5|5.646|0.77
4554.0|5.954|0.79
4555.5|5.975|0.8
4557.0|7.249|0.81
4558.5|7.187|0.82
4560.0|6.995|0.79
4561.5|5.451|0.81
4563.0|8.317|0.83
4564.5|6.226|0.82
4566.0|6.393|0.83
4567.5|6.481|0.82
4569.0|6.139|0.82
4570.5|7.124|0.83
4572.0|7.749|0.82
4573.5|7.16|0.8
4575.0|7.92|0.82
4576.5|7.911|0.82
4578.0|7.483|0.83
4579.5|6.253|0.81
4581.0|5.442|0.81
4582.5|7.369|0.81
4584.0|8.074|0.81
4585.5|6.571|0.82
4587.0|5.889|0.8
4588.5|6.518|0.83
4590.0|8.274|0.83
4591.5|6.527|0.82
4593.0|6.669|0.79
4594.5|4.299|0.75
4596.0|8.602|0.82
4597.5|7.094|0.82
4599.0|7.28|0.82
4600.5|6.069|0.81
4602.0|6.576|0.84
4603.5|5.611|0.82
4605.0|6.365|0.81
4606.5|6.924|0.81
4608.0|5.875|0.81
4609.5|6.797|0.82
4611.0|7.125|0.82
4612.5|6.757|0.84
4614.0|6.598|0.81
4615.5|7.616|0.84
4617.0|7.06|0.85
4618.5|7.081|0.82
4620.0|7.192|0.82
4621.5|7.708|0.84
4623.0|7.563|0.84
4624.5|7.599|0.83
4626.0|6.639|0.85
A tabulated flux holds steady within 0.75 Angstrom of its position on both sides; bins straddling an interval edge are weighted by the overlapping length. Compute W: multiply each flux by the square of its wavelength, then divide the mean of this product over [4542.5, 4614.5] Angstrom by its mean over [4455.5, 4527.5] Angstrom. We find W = 1.02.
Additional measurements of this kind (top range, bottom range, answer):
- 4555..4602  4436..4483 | 1.09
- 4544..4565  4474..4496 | 0.98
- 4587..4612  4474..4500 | 1.04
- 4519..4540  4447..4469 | 1.13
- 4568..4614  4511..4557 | 1.02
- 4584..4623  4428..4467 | 1.12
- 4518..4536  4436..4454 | 1.16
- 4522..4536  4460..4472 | 1.08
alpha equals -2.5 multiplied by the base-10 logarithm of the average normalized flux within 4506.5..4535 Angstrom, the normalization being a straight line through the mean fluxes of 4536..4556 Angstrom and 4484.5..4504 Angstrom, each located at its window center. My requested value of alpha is -0.11 mag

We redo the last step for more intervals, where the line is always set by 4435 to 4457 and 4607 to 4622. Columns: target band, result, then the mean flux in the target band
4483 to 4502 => 0.021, 6.55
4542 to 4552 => 0.034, 6.6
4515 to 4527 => -0.147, 7.72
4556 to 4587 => -0.012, 6.94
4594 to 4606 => 0.063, 6.54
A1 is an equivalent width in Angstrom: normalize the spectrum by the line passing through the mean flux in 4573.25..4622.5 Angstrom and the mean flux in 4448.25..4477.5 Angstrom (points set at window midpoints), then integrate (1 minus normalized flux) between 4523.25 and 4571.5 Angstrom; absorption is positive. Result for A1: 0.6 Angstrom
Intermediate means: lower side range 6.56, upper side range 6.87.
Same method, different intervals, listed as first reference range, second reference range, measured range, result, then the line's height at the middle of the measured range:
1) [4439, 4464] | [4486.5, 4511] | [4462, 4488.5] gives -1.03 Angstrom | 6.56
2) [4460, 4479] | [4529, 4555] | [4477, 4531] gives -2.84 Angstrom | 6.62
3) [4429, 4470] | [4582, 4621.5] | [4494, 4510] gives 0.42 Angstrom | 6.62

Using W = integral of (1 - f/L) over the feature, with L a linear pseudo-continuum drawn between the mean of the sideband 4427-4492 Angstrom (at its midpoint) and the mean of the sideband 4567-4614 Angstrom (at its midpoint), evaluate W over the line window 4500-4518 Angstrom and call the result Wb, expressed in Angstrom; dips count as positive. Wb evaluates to -0.3 Angstrom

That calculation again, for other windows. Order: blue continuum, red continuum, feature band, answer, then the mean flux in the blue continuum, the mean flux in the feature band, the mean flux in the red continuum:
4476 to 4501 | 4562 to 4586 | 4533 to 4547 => 0.4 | 6.75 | 6.71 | 7.03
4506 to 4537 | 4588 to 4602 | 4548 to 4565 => 1.3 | 7.12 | 6.43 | 6.81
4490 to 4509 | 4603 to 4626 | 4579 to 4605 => 0.7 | 6.41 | 6.65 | 6.93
